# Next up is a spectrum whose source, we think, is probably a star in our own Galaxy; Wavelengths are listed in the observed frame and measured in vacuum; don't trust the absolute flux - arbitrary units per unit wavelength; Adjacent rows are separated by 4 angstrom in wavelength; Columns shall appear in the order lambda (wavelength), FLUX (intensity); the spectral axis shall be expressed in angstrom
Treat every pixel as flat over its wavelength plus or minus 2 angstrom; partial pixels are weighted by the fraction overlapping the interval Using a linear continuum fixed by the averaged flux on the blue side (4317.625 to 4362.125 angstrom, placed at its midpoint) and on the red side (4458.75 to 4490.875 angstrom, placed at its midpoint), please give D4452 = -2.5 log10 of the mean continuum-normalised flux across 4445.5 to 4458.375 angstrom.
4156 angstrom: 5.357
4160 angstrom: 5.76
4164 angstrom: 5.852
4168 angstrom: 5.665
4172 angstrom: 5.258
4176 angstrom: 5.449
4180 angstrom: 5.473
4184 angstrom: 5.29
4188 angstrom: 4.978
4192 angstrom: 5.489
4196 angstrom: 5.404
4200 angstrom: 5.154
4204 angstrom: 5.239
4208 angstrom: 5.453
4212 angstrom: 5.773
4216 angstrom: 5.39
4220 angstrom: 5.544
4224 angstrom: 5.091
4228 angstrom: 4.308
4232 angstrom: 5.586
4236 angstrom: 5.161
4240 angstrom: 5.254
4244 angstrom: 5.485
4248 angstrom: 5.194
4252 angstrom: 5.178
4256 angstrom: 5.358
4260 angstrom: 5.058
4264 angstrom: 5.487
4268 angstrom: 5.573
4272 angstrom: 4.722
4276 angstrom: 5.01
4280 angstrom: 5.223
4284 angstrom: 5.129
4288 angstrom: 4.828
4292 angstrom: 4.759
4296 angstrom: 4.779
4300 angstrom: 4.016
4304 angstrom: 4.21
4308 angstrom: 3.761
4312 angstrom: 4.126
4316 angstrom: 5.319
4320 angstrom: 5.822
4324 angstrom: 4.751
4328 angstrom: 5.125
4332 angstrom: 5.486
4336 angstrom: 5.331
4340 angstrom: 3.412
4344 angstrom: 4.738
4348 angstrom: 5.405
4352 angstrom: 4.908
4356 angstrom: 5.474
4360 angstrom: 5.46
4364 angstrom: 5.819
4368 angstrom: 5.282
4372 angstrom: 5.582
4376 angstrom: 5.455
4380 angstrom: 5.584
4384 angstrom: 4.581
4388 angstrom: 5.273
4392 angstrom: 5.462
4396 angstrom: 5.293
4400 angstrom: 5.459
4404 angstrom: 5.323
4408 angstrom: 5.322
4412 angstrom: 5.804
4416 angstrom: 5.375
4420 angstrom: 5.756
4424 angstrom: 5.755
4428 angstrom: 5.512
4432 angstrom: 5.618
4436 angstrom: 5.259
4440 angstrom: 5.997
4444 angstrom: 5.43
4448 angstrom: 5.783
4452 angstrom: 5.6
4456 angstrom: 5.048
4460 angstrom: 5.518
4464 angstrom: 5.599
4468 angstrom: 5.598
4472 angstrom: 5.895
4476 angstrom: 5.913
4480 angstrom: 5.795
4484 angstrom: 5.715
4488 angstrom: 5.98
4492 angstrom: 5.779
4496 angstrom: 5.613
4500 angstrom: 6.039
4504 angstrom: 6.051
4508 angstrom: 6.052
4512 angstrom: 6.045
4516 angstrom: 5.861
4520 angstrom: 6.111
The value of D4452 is 0.03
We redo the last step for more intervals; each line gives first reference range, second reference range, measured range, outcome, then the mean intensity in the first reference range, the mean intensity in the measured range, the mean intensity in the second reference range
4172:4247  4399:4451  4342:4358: 0.071 mag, 5.3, 5.13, 5.57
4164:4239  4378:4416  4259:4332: 0.096 mag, 5.33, 4.89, 5.35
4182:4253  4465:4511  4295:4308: 0.281 mag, 5.28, 4.21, 5.86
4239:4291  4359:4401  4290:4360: 0.103 mag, 5.18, 4.81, 5.38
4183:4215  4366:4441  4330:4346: 0.145 mag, 5.35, 4.74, 5.45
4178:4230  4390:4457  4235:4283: 0.023 mag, 5.28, 5.22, 5.52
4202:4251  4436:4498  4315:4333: 0.031 mag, 5.29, 5.29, 5.67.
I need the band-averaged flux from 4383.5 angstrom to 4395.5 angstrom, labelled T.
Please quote 5.19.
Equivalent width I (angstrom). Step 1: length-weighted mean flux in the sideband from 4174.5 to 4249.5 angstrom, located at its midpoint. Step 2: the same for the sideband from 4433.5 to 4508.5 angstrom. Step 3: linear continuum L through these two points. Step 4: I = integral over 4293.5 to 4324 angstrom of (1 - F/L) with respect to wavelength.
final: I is 4.8 angstrom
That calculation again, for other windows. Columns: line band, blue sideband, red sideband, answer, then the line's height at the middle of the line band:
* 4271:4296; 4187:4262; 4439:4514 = 2.1 angstrom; 5.39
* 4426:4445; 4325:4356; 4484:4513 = -0.1 angstrom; 5.53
